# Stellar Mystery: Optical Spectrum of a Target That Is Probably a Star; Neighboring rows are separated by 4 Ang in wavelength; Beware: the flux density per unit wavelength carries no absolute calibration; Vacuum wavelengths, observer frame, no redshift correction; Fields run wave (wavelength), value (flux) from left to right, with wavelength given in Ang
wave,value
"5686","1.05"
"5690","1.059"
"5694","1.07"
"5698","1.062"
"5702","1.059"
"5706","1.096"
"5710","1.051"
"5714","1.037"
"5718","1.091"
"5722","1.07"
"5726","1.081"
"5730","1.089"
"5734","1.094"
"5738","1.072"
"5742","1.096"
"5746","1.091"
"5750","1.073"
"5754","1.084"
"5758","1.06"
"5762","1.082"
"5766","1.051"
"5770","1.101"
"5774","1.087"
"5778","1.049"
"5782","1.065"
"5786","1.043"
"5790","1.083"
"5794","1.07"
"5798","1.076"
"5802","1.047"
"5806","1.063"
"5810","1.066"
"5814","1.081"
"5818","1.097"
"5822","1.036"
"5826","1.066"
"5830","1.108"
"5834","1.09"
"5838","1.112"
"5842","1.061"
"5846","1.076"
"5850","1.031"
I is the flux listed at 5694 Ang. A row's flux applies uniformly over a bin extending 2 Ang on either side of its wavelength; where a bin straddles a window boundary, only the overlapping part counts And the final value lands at 1.07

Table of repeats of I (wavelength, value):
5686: 1.05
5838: 1.112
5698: 1.062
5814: 1.081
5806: 1.063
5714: 1.037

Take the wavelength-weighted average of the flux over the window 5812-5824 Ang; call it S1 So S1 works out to 1.07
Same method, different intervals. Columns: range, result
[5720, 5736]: 1.08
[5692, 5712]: 1.07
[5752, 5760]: 1.07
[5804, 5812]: 1.06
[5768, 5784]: 1.08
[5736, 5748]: 1.09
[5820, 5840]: 1.08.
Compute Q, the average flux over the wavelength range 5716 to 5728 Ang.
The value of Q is 1.08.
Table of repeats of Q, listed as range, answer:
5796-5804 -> 1.06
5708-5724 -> 1.06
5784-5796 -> 1.07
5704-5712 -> 1.07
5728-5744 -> 1.09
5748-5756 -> 1.08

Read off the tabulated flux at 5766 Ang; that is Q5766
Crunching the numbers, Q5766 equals 1.051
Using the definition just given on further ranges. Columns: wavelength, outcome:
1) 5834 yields 1.09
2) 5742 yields 1.096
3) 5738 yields 1.072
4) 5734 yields 1.094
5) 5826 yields 1.066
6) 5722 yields 1.07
